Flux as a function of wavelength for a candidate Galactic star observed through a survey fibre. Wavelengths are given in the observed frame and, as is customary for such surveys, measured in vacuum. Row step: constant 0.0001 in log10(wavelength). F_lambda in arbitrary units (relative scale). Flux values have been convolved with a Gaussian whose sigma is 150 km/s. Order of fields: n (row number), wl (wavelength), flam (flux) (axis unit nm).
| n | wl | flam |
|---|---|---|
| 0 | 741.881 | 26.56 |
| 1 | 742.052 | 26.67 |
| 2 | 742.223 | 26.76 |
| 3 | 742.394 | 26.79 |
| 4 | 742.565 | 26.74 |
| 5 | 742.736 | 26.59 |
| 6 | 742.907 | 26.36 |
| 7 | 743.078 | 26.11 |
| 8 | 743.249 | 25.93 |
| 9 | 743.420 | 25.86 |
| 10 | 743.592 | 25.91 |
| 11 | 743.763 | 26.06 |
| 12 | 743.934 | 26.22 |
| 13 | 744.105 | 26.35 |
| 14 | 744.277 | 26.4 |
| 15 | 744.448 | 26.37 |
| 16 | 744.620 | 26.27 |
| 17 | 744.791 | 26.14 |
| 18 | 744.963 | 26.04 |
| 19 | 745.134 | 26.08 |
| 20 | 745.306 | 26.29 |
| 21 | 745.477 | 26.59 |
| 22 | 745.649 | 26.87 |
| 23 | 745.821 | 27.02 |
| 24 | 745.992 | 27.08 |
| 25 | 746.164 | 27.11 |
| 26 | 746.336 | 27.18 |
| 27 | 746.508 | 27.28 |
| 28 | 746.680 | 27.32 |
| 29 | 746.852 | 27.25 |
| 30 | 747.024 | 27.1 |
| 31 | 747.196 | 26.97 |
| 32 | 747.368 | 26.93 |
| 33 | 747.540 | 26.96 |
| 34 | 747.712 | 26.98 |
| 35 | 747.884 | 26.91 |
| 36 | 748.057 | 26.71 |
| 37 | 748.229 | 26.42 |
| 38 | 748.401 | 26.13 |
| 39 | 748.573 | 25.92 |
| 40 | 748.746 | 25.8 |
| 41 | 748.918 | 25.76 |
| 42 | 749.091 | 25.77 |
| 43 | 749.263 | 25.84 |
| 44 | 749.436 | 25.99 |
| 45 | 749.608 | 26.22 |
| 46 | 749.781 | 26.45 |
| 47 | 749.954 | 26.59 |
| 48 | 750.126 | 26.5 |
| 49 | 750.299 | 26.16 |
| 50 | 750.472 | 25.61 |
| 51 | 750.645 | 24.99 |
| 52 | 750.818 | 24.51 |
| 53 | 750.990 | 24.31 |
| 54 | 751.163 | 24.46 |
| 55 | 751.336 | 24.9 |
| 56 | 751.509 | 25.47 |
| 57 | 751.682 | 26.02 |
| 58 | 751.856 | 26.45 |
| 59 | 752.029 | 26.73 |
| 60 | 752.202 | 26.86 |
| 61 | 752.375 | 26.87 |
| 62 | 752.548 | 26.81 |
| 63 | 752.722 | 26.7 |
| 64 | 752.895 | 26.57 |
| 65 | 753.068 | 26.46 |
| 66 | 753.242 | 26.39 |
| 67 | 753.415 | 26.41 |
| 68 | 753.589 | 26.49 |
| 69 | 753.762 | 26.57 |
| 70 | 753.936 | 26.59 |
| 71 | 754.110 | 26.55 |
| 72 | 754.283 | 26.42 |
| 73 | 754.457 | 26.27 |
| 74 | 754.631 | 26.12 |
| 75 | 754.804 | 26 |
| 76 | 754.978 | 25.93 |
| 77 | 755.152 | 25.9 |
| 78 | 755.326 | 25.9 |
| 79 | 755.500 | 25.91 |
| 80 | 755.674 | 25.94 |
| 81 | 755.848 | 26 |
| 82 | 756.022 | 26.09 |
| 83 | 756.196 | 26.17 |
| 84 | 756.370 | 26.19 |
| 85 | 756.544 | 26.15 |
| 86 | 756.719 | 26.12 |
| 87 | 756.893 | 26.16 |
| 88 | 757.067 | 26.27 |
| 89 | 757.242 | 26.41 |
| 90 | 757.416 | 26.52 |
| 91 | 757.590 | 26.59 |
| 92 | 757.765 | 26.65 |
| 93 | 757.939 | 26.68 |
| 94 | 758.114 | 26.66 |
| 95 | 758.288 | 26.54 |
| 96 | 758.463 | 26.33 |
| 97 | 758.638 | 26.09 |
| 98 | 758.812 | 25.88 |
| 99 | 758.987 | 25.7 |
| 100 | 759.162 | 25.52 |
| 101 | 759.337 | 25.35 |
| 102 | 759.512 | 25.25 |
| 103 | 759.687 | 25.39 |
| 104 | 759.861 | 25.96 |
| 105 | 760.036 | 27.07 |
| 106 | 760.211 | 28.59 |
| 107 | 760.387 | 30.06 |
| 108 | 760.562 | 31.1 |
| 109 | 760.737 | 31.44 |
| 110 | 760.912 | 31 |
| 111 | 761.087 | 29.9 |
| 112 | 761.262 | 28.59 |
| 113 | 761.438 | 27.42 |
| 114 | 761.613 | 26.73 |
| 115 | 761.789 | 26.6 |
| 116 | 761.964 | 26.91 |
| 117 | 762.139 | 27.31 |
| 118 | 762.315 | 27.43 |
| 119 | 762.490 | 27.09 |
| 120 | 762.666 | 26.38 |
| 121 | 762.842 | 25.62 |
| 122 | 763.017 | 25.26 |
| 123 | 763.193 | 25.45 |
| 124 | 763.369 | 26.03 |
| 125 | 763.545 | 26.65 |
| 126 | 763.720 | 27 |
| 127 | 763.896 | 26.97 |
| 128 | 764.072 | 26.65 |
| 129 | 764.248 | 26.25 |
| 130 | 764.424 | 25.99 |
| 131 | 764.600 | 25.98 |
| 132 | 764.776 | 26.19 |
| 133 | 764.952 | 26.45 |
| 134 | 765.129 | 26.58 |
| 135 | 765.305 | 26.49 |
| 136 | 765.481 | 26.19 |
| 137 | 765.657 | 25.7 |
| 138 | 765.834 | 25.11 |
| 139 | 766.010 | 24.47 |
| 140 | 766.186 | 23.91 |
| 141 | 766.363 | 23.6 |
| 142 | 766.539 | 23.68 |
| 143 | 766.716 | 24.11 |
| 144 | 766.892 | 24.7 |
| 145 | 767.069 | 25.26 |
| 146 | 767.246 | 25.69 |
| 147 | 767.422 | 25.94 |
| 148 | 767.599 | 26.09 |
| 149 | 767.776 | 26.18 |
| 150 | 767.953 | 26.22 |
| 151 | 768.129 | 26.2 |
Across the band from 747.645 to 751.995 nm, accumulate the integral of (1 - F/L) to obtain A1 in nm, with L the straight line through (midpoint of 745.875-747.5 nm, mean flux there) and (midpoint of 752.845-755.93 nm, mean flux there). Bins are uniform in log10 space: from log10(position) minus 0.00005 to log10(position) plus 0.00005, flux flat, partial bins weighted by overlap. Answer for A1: 0.145 nm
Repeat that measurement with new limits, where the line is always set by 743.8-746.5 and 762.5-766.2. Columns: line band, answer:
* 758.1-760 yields 0.021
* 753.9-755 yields 0.001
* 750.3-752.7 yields 0.058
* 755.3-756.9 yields 0.012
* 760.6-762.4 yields -0.159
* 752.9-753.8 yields -0.005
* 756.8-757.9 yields -0.009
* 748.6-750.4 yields 0.023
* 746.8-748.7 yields -0.018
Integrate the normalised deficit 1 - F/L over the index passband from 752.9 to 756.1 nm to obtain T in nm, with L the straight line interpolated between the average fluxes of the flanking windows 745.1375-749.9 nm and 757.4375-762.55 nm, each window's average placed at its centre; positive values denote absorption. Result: 0.091 nm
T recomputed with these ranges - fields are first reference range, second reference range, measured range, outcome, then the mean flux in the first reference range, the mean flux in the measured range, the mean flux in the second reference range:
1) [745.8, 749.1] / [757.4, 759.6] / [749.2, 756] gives 0.10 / 26.7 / 26.1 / 26.1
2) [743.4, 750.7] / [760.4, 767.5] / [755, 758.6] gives 0.03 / 26.4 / 26.2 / 26.5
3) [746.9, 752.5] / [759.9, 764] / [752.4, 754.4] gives 0.00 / 26.1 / 26.5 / 27.7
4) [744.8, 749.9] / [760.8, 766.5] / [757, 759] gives 0.01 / 26.6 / 26.4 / 26.5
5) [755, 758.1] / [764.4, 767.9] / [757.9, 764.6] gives -0.31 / 26.2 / 27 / 25.4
